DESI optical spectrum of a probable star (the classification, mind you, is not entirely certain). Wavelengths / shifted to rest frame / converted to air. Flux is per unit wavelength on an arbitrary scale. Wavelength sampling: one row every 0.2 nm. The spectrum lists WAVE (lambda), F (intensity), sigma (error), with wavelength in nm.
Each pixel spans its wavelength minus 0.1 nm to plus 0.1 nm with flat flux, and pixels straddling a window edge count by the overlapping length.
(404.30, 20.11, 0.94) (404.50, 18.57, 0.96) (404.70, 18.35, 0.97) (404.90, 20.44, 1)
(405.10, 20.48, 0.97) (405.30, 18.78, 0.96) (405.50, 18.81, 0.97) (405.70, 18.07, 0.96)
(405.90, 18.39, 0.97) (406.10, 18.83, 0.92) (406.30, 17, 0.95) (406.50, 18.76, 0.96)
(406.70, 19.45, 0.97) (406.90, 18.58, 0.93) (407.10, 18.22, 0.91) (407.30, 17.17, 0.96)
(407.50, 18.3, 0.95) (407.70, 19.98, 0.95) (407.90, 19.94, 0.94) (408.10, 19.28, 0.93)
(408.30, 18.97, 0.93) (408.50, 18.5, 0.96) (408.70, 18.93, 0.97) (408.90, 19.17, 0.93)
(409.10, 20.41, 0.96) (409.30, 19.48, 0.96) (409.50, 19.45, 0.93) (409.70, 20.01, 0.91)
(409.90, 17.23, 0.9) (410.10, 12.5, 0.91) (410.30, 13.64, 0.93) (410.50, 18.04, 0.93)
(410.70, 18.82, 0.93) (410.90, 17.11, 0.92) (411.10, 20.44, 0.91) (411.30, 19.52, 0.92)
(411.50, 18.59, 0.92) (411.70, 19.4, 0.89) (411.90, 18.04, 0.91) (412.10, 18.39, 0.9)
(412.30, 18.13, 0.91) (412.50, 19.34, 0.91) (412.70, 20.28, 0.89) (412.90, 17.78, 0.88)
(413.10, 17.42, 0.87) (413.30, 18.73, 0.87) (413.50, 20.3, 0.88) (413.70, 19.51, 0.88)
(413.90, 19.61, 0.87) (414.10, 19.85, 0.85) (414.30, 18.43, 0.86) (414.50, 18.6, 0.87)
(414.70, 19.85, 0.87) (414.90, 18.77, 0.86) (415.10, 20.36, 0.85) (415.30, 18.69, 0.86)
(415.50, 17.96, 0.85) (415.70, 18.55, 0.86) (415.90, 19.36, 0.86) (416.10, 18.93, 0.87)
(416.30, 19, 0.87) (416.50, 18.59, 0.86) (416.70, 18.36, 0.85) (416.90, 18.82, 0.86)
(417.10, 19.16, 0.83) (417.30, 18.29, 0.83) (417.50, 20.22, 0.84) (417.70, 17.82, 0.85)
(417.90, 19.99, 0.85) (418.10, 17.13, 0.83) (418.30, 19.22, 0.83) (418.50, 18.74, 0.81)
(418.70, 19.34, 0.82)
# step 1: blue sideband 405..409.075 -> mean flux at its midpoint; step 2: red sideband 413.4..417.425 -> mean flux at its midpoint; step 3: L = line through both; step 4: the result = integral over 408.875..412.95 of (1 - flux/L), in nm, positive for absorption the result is 0.121 nm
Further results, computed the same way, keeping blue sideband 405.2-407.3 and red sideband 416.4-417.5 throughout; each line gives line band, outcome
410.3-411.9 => 0.01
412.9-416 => -0.05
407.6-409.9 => -0.11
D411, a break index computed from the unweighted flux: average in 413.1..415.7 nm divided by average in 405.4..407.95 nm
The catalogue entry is 1.0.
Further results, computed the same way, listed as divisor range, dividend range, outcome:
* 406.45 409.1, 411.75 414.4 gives 1.00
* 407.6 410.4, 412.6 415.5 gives 1.04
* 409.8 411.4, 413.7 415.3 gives 1.13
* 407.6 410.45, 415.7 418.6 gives 1.02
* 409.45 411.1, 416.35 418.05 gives 1.09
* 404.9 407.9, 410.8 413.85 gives 1.01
